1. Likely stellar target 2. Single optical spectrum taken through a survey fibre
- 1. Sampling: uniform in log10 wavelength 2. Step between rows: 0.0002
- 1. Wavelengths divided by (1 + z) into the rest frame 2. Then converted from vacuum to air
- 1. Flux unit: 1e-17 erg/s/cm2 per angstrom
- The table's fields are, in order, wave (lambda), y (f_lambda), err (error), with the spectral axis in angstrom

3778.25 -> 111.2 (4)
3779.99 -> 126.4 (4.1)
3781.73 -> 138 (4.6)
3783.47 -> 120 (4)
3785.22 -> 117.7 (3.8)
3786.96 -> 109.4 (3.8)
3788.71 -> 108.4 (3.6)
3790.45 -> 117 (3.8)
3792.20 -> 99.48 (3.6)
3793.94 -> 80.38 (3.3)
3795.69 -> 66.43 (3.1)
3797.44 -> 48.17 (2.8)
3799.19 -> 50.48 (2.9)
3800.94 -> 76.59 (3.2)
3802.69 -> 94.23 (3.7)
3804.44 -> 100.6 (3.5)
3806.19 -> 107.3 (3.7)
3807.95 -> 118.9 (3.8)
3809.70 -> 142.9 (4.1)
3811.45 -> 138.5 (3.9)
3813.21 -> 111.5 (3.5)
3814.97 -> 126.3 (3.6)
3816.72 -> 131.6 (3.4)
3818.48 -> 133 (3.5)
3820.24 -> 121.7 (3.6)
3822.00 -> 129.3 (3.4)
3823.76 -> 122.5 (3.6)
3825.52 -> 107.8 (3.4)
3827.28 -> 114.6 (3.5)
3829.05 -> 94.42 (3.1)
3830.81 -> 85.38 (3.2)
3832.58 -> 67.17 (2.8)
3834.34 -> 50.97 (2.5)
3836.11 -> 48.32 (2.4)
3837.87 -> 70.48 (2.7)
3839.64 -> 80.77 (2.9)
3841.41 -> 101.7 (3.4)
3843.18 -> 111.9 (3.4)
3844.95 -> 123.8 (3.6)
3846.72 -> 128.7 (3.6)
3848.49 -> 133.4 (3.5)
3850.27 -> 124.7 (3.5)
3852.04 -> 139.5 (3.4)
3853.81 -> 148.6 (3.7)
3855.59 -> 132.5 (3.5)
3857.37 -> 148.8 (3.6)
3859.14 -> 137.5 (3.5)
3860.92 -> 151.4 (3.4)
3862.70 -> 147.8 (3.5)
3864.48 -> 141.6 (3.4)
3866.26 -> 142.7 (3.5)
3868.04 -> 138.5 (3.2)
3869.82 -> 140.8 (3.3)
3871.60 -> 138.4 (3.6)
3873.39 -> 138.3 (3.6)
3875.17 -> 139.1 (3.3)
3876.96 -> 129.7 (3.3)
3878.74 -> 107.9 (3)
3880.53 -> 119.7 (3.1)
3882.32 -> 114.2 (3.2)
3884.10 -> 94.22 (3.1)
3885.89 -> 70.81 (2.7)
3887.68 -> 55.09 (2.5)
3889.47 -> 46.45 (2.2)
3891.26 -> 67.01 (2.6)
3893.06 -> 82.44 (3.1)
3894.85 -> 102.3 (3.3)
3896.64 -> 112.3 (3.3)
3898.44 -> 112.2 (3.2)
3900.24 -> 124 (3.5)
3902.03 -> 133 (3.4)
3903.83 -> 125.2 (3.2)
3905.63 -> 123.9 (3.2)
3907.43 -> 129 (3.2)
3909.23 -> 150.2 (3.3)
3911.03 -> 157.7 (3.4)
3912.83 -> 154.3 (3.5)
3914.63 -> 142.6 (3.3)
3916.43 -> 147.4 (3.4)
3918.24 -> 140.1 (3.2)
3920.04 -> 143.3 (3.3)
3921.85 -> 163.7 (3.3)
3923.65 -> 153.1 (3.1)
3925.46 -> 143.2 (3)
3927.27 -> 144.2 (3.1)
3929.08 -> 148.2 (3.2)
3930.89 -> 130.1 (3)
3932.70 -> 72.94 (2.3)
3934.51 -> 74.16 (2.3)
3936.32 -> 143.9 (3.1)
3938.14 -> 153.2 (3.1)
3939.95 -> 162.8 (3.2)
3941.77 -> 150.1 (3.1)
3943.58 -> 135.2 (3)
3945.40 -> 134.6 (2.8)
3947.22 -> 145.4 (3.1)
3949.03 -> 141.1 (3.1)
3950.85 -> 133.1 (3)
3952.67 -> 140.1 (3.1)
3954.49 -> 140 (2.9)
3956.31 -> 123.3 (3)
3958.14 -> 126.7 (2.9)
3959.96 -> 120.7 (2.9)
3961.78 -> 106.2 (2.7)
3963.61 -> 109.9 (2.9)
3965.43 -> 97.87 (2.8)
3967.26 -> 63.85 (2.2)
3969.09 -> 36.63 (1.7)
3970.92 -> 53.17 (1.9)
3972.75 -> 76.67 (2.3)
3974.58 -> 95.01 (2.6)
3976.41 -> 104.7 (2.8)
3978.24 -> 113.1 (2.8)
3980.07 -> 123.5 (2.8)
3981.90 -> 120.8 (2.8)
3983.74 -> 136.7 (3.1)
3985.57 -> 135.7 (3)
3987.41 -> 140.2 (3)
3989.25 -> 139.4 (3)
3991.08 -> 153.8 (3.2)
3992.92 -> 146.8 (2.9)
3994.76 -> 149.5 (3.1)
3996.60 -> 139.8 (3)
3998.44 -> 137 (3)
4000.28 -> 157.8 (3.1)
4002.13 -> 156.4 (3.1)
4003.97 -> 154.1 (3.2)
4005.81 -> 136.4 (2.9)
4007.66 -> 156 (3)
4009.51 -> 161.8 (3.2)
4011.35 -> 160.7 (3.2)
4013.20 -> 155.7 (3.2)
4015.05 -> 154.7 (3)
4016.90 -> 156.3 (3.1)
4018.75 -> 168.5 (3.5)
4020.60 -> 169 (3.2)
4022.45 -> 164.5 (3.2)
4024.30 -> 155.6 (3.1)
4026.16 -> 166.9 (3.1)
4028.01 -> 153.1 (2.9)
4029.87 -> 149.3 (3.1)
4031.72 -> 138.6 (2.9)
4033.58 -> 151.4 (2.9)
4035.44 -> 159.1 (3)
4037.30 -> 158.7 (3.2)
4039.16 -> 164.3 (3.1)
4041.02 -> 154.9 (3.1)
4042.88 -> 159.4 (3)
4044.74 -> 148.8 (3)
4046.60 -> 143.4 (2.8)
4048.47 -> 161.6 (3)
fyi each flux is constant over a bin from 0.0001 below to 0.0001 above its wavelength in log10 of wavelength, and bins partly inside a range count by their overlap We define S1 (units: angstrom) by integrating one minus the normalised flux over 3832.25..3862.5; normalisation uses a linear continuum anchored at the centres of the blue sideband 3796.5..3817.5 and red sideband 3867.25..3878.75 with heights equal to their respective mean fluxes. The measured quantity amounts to 2.6 angstrom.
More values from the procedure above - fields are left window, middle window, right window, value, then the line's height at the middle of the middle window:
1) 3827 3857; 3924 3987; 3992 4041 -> 7.9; 137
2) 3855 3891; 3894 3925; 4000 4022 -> -1.4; 130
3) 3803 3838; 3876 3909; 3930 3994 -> 2.8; 113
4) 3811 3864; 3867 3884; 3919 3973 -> -1.4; 118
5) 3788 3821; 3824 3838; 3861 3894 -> 3.2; 107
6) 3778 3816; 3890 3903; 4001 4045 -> 2.5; 128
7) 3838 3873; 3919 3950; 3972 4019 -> -0.4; 136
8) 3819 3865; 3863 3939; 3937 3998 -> -3.6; 118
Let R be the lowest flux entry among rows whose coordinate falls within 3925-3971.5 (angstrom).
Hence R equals 36.63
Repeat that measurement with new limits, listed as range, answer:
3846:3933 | 46.45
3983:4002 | 135.7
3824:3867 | 48.32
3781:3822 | 48.17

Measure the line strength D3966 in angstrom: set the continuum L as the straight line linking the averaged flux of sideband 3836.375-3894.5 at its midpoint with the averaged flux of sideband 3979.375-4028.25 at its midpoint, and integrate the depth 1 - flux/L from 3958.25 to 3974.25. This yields 6.2 angstrom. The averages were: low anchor 116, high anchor 150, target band 85.7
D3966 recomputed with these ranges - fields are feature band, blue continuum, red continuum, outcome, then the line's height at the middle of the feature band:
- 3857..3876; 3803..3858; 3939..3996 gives -4.5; 115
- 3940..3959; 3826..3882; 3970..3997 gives -2.7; 121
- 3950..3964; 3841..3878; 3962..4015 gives 0.3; 128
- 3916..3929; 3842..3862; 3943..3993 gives -2.5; 124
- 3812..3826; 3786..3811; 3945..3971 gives -3.8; 97.5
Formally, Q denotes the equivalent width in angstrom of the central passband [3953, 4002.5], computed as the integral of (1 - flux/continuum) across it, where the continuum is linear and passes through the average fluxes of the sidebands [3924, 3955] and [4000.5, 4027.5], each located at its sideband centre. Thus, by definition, 9.7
